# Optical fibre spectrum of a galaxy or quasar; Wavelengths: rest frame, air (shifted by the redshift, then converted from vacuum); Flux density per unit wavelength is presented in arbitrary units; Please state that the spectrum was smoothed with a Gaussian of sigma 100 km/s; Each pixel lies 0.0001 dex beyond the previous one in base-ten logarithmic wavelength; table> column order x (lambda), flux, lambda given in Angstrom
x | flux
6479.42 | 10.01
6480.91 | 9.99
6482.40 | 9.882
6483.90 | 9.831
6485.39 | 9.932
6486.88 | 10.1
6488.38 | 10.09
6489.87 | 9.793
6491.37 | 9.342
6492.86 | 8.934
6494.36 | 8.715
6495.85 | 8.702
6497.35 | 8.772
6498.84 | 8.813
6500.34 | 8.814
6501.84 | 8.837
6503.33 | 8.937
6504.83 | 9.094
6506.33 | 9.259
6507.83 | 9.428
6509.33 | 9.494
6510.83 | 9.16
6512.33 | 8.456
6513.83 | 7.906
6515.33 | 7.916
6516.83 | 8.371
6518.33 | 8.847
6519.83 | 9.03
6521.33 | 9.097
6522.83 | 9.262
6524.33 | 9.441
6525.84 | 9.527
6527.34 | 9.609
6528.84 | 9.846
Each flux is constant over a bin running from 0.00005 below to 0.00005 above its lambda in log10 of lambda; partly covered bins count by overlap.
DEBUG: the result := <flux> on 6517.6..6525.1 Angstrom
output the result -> 9.14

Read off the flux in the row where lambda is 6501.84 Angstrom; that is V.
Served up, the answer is 8.837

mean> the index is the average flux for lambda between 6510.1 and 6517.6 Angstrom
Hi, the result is 8.36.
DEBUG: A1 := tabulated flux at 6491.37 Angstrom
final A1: 9.342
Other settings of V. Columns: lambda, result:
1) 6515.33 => 7.916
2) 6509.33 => 9.494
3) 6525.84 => 9.527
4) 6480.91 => 9.99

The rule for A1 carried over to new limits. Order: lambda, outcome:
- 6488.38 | 10.09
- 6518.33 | 8.847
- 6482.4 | 9.882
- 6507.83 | 9.428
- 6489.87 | 9.793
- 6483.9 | 9.831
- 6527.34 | 9.609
